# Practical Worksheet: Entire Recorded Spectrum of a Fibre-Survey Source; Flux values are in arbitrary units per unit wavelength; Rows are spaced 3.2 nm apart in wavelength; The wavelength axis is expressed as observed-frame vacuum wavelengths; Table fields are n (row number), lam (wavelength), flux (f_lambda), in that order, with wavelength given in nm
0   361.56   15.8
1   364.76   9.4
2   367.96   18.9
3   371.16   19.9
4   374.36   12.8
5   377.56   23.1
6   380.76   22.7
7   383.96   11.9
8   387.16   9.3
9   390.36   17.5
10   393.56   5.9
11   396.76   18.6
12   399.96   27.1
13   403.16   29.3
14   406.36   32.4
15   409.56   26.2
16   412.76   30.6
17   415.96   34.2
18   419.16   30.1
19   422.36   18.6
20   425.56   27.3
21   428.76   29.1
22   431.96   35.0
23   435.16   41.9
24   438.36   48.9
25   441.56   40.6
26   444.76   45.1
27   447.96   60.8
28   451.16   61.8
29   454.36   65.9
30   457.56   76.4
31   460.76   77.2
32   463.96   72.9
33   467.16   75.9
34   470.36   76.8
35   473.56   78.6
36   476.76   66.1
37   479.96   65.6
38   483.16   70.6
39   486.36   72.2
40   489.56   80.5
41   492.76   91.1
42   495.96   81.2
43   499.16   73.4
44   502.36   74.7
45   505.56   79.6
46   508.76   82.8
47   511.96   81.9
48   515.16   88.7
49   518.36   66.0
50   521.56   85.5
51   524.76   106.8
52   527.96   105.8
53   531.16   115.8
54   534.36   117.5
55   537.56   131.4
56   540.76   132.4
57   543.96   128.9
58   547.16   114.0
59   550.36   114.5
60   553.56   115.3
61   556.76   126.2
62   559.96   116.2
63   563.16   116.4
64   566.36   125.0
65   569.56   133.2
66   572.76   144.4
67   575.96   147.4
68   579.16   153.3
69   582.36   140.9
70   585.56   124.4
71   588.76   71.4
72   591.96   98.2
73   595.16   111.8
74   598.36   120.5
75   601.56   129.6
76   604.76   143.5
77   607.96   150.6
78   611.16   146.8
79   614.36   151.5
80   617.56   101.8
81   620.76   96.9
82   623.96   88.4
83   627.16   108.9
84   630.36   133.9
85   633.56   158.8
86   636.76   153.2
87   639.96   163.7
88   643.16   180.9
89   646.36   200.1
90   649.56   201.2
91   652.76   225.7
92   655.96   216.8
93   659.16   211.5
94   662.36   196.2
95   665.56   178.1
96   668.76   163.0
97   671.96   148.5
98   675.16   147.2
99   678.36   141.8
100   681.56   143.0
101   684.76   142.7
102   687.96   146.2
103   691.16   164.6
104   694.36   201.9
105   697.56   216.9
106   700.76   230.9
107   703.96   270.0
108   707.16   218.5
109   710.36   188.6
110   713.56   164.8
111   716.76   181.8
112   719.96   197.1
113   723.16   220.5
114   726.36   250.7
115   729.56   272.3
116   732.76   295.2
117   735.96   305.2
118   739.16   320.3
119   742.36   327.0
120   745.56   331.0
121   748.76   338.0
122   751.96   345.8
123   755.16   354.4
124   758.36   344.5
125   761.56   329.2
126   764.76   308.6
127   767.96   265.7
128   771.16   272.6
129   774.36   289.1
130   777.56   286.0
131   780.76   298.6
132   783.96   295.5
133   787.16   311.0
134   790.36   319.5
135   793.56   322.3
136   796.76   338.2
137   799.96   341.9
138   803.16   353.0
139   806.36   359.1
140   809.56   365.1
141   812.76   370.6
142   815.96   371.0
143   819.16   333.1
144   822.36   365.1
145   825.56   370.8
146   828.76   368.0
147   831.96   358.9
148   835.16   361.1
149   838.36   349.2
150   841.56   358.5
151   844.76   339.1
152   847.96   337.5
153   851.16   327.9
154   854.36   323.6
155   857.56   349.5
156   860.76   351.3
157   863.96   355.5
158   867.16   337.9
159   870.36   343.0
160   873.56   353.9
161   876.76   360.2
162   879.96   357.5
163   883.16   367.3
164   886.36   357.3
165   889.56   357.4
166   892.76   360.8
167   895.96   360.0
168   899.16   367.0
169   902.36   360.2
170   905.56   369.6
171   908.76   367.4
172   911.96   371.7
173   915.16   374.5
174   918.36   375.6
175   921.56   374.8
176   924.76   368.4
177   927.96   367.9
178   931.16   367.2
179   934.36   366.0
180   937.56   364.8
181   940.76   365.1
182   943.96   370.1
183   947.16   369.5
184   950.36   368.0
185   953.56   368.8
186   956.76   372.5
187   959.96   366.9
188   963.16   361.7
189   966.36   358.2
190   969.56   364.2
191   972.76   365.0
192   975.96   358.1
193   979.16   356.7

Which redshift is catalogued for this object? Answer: 0.000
